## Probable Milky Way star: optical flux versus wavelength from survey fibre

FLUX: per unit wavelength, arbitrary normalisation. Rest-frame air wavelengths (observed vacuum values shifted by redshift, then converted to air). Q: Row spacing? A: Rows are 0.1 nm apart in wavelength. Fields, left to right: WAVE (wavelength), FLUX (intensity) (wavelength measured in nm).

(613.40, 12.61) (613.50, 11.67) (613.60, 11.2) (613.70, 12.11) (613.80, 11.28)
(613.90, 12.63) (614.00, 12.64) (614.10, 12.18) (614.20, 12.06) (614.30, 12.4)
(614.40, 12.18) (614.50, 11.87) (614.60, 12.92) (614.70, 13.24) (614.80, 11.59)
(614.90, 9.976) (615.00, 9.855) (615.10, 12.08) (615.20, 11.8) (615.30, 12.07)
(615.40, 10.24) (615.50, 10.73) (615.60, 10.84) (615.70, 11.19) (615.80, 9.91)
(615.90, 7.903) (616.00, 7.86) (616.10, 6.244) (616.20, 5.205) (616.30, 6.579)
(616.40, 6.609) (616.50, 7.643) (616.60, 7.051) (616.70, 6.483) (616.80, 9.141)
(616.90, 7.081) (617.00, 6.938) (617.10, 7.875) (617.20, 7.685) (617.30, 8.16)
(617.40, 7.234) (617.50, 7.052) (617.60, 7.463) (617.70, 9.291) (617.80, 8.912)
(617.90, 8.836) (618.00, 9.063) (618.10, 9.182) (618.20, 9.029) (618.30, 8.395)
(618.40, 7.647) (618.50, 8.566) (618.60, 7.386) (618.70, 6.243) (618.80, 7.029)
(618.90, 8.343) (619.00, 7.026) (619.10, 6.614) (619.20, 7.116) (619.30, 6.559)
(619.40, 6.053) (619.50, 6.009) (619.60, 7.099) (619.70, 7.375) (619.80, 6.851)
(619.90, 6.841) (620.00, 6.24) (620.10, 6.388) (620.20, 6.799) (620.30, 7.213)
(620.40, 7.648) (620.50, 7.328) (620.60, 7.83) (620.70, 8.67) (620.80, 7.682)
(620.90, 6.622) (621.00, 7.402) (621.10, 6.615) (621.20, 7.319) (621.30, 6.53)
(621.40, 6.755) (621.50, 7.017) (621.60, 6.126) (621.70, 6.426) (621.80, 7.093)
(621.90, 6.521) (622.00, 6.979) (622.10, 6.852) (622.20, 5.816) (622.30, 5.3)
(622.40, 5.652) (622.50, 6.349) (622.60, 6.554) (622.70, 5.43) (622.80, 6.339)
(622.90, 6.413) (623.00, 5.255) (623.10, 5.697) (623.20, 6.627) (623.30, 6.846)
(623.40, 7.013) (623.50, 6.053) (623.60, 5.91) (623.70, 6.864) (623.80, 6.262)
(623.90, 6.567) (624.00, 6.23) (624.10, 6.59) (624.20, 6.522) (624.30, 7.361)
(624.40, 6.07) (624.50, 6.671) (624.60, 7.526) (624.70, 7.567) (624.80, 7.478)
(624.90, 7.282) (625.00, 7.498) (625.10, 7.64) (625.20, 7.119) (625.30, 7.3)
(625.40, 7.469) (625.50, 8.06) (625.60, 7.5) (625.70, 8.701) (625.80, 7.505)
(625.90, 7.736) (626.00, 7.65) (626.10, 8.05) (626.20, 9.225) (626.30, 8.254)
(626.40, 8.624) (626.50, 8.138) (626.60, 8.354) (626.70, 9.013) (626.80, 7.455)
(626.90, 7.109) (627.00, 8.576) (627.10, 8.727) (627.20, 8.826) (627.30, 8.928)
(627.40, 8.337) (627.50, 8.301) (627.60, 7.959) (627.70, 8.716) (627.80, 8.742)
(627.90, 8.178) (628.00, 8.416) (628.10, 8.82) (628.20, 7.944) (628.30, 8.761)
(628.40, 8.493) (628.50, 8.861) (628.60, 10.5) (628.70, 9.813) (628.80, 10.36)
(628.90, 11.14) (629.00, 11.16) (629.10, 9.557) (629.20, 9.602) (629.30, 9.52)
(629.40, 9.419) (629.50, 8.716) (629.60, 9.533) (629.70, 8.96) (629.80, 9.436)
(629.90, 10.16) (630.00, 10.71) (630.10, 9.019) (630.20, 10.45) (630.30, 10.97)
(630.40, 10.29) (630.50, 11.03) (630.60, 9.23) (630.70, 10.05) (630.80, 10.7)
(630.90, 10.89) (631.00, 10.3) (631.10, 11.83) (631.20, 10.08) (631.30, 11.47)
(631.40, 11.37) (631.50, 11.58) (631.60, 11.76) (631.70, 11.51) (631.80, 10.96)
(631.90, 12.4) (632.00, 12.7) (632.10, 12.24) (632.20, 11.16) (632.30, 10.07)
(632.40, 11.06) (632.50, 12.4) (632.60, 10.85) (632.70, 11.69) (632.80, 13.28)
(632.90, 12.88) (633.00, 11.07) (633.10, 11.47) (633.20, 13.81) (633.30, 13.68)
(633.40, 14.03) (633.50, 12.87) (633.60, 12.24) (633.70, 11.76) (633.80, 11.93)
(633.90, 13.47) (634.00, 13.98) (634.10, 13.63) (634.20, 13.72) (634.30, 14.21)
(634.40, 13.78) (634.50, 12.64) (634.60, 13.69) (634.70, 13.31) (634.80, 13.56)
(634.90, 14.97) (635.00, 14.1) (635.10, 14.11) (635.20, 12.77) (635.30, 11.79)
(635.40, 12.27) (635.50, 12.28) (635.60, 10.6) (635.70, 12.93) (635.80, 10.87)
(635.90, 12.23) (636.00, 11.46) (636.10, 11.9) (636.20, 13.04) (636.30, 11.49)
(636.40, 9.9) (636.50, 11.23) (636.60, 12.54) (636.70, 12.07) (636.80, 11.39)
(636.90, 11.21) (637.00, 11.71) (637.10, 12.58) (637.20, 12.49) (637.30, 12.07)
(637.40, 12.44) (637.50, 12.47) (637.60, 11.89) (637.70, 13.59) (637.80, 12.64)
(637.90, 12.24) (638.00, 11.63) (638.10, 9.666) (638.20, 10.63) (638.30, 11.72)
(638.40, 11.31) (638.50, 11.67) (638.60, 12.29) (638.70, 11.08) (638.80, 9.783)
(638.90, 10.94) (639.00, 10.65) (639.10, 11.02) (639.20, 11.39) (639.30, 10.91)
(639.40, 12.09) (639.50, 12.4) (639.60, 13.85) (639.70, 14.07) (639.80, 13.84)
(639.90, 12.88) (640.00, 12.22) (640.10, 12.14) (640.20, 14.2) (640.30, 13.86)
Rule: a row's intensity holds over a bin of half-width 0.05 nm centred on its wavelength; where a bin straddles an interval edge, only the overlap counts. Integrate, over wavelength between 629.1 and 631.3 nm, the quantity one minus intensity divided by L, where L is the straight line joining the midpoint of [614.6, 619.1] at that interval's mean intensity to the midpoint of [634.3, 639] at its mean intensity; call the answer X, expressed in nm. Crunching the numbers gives 0.18 nm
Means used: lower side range 8.63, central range 10.1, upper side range 12.1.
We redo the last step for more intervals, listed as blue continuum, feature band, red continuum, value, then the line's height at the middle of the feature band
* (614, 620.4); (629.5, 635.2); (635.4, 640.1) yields -0.43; 11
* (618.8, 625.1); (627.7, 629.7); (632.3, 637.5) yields 0.09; 9.73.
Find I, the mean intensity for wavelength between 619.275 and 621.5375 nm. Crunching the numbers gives 7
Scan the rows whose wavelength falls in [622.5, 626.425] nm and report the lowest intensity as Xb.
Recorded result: 5.255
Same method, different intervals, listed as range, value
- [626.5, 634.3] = 7.109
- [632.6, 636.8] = 9.9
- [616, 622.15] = 5.205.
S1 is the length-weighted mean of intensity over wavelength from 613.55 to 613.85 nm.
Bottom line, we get 11.5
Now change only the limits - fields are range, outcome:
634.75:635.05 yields 14.2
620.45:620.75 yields 7.94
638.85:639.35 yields 11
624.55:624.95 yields 7.46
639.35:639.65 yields 12.8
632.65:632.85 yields 12.5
